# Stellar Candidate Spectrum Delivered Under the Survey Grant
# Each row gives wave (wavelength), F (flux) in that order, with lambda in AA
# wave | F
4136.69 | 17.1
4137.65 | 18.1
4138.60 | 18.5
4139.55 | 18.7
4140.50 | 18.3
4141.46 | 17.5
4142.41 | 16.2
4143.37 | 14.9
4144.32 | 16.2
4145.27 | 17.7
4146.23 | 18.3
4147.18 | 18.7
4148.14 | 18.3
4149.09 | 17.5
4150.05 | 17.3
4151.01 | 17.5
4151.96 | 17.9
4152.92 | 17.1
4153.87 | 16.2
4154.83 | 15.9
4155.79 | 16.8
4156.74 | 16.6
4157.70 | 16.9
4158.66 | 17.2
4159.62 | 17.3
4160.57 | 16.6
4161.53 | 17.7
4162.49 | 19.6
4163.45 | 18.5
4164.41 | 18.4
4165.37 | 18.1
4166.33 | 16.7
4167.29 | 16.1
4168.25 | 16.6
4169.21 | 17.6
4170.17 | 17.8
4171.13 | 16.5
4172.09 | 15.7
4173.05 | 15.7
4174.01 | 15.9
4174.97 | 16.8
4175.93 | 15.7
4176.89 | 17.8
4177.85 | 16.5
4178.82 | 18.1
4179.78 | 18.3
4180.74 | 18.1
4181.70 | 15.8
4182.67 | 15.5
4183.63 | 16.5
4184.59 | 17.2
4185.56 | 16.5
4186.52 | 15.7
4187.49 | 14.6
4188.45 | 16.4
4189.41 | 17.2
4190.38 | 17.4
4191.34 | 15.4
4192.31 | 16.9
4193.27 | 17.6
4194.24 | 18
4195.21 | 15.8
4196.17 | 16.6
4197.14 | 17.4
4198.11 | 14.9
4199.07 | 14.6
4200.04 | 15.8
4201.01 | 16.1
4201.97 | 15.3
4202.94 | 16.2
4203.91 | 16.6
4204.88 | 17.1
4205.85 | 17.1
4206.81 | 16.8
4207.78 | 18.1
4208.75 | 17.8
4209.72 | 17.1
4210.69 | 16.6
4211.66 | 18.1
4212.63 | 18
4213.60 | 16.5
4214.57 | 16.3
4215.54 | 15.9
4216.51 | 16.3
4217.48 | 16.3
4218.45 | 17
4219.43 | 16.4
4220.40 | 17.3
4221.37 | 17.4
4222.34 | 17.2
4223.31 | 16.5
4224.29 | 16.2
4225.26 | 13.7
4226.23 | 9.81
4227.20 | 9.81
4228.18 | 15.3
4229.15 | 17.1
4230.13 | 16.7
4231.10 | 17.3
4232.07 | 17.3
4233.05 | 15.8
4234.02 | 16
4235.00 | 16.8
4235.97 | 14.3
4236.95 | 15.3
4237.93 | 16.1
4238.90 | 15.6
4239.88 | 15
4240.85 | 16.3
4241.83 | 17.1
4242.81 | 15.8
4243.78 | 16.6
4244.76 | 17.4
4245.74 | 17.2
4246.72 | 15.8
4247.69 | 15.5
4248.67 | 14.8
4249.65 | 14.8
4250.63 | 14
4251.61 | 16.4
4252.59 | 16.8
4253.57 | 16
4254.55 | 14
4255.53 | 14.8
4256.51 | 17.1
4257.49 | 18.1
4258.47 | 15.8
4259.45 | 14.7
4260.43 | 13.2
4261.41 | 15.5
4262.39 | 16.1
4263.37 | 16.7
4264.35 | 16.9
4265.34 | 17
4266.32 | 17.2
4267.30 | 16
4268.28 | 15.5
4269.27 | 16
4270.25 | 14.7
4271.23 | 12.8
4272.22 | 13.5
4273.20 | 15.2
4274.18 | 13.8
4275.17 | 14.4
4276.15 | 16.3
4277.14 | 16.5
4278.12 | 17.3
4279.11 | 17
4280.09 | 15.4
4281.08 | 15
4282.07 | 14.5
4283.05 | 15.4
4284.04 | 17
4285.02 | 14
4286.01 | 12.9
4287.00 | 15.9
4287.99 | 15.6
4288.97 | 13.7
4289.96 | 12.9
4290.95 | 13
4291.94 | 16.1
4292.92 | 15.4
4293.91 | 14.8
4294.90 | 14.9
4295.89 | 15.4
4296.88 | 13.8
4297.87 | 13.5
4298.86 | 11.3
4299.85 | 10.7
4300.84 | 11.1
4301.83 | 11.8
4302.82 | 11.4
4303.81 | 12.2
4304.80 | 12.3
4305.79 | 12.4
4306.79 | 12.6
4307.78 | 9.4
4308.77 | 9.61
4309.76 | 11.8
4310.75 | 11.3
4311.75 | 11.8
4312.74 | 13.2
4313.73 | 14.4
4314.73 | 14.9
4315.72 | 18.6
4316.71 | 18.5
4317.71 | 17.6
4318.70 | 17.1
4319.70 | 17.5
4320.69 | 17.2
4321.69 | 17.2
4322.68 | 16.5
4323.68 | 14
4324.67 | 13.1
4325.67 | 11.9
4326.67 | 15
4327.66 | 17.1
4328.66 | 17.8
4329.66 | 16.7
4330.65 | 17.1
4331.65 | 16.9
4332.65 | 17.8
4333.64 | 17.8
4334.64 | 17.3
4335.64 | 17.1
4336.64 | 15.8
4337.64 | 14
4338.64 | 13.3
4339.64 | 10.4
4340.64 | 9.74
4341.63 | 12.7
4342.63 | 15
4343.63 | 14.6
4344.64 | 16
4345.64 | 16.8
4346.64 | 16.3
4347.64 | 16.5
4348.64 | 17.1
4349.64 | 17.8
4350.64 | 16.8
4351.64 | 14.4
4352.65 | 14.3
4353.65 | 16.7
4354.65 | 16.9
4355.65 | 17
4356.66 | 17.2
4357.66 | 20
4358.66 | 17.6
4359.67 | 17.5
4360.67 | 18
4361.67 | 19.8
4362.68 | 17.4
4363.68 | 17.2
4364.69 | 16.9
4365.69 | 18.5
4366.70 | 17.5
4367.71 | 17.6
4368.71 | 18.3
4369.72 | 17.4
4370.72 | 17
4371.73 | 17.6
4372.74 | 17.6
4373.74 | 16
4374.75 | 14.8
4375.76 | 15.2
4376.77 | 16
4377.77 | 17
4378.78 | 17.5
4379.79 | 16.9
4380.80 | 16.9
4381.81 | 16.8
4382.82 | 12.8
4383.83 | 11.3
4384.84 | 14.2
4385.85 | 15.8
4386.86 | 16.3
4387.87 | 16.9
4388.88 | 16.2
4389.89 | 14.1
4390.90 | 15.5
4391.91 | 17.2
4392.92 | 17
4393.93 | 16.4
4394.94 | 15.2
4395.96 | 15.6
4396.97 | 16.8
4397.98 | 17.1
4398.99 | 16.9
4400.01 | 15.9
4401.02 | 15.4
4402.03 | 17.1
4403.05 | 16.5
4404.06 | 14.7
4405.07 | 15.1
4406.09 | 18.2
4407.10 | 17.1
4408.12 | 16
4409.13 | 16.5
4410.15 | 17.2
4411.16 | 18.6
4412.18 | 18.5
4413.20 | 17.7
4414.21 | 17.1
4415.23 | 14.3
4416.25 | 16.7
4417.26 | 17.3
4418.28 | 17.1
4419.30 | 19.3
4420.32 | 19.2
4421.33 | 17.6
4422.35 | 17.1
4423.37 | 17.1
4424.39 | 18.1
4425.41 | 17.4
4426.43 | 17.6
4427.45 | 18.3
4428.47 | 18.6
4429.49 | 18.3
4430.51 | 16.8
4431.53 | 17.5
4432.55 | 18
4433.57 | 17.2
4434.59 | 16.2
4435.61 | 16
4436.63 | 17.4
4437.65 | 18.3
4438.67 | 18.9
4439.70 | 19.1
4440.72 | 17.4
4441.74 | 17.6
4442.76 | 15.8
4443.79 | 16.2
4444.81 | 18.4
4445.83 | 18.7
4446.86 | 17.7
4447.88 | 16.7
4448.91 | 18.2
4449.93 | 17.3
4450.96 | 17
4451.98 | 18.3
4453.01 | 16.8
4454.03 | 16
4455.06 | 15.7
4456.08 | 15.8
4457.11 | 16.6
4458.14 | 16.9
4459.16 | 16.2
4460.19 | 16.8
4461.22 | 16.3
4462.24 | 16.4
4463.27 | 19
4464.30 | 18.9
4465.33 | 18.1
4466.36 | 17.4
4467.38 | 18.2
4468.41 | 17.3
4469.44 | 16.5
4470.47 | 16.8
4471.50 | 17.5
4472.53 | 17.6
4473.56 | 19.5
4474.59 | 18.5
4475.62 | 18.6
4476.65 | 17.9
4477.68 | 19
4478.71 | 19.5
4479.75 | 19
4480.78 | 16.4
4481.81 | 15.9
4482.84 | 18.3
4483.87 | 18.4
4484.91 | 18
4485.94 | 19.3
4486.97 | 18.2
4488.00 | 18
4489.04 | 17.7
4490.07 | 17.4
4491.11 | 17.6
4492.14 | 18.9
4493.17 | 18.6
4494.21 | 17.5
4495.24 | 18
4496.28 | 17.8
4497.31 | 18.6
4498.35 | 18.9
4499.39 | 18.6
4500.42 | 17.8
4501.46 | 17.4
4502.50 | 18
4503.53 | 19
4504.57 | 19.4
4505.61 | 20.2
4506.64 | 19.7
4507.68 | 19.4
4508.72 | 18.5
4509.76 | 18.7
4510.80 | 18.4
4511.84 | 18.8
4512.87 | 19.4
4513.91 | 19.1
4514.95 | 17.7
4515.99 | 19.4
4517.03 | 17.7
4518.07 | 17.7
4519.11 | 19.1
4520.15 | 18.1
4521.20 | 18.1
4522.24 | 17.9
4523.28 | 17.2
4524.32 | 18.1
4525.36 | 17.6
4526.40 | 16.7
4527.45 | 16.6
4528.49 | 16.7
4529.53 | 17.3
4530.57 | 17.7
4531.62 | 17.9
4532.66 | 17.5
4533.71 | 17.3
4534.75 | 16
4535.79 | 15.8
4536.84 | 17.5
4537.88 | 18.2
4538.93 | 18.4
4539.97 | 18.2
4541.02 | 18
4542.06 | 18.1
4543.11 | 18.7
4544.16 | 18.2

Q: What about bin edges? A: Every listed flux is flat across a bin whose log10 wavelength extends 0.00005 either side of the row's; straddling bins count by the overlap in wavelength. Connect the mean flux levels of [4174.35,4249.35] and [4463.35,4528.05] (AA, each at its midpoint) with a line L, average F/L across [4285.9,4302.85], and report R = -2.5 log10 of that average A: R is 0.23 mag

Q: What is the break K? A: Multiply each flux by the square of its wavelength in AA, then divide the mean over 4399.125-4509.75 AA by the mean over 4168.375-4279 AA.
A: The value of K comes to 1.2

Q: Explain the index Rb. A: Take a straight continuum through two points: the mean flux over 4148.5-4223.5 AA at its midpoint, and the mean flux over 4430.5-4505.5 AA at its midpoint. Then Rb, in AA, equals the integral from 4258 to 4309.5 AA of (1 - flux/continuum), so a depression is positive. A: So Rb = 8.4 AA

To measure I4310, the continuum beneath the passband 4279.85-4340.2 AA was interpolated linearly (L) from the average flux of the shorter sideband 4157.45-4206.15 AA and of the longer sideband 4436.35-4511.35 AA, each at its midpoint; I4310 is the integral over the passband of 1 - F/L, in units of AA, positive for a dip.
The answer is 9.6 AA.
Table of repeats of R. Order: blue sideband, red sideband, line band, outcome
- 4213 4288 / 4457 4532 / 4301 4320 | 0.20 mag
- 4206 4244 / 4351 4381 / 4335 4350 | 0.14 mag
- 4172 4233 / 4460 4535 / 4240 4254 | 0.04 mag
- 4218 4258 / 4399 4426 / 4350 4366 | -0.04 mag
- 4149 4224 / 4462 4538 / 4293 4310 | 0.36 mag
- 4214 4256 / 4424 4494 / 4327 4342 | 0.08 mag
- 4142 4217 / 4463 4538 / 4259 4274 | 0.12 mag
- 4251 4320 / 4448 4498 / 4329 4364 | -0.04 mag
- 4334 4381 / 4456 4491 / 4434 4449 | -0.01 mag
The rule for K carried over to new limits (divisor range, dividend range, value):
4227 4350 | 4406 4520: 1.28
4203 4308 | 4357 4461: 1.19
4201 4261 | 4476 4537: 1.28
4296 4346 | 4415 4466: 1.28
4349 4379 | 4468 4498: 1.11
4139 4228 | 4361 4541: 1.18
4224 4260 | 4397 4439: 1.20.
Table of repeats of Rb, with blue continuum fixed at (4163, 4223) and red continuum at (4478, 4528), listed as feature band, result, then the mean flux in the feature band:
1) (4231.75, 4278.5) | 3.59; 15.7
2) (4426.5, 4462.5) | 1.44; 17.3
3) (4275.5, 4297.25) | 2.62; 15.1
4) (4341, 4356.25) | 1.42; 15.9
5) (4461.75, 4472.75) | 0.29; 17.6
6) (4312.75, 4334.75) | 1.28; 16.4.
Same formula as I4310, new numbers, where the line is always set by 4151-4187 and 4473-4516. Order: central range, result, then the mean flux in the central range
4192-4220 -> 0.8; 16.7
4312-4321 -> 0.6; 16.4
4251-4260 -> 0.7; 15.9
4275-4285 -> 0.9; 15.8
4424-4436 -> 0.4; 17.5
